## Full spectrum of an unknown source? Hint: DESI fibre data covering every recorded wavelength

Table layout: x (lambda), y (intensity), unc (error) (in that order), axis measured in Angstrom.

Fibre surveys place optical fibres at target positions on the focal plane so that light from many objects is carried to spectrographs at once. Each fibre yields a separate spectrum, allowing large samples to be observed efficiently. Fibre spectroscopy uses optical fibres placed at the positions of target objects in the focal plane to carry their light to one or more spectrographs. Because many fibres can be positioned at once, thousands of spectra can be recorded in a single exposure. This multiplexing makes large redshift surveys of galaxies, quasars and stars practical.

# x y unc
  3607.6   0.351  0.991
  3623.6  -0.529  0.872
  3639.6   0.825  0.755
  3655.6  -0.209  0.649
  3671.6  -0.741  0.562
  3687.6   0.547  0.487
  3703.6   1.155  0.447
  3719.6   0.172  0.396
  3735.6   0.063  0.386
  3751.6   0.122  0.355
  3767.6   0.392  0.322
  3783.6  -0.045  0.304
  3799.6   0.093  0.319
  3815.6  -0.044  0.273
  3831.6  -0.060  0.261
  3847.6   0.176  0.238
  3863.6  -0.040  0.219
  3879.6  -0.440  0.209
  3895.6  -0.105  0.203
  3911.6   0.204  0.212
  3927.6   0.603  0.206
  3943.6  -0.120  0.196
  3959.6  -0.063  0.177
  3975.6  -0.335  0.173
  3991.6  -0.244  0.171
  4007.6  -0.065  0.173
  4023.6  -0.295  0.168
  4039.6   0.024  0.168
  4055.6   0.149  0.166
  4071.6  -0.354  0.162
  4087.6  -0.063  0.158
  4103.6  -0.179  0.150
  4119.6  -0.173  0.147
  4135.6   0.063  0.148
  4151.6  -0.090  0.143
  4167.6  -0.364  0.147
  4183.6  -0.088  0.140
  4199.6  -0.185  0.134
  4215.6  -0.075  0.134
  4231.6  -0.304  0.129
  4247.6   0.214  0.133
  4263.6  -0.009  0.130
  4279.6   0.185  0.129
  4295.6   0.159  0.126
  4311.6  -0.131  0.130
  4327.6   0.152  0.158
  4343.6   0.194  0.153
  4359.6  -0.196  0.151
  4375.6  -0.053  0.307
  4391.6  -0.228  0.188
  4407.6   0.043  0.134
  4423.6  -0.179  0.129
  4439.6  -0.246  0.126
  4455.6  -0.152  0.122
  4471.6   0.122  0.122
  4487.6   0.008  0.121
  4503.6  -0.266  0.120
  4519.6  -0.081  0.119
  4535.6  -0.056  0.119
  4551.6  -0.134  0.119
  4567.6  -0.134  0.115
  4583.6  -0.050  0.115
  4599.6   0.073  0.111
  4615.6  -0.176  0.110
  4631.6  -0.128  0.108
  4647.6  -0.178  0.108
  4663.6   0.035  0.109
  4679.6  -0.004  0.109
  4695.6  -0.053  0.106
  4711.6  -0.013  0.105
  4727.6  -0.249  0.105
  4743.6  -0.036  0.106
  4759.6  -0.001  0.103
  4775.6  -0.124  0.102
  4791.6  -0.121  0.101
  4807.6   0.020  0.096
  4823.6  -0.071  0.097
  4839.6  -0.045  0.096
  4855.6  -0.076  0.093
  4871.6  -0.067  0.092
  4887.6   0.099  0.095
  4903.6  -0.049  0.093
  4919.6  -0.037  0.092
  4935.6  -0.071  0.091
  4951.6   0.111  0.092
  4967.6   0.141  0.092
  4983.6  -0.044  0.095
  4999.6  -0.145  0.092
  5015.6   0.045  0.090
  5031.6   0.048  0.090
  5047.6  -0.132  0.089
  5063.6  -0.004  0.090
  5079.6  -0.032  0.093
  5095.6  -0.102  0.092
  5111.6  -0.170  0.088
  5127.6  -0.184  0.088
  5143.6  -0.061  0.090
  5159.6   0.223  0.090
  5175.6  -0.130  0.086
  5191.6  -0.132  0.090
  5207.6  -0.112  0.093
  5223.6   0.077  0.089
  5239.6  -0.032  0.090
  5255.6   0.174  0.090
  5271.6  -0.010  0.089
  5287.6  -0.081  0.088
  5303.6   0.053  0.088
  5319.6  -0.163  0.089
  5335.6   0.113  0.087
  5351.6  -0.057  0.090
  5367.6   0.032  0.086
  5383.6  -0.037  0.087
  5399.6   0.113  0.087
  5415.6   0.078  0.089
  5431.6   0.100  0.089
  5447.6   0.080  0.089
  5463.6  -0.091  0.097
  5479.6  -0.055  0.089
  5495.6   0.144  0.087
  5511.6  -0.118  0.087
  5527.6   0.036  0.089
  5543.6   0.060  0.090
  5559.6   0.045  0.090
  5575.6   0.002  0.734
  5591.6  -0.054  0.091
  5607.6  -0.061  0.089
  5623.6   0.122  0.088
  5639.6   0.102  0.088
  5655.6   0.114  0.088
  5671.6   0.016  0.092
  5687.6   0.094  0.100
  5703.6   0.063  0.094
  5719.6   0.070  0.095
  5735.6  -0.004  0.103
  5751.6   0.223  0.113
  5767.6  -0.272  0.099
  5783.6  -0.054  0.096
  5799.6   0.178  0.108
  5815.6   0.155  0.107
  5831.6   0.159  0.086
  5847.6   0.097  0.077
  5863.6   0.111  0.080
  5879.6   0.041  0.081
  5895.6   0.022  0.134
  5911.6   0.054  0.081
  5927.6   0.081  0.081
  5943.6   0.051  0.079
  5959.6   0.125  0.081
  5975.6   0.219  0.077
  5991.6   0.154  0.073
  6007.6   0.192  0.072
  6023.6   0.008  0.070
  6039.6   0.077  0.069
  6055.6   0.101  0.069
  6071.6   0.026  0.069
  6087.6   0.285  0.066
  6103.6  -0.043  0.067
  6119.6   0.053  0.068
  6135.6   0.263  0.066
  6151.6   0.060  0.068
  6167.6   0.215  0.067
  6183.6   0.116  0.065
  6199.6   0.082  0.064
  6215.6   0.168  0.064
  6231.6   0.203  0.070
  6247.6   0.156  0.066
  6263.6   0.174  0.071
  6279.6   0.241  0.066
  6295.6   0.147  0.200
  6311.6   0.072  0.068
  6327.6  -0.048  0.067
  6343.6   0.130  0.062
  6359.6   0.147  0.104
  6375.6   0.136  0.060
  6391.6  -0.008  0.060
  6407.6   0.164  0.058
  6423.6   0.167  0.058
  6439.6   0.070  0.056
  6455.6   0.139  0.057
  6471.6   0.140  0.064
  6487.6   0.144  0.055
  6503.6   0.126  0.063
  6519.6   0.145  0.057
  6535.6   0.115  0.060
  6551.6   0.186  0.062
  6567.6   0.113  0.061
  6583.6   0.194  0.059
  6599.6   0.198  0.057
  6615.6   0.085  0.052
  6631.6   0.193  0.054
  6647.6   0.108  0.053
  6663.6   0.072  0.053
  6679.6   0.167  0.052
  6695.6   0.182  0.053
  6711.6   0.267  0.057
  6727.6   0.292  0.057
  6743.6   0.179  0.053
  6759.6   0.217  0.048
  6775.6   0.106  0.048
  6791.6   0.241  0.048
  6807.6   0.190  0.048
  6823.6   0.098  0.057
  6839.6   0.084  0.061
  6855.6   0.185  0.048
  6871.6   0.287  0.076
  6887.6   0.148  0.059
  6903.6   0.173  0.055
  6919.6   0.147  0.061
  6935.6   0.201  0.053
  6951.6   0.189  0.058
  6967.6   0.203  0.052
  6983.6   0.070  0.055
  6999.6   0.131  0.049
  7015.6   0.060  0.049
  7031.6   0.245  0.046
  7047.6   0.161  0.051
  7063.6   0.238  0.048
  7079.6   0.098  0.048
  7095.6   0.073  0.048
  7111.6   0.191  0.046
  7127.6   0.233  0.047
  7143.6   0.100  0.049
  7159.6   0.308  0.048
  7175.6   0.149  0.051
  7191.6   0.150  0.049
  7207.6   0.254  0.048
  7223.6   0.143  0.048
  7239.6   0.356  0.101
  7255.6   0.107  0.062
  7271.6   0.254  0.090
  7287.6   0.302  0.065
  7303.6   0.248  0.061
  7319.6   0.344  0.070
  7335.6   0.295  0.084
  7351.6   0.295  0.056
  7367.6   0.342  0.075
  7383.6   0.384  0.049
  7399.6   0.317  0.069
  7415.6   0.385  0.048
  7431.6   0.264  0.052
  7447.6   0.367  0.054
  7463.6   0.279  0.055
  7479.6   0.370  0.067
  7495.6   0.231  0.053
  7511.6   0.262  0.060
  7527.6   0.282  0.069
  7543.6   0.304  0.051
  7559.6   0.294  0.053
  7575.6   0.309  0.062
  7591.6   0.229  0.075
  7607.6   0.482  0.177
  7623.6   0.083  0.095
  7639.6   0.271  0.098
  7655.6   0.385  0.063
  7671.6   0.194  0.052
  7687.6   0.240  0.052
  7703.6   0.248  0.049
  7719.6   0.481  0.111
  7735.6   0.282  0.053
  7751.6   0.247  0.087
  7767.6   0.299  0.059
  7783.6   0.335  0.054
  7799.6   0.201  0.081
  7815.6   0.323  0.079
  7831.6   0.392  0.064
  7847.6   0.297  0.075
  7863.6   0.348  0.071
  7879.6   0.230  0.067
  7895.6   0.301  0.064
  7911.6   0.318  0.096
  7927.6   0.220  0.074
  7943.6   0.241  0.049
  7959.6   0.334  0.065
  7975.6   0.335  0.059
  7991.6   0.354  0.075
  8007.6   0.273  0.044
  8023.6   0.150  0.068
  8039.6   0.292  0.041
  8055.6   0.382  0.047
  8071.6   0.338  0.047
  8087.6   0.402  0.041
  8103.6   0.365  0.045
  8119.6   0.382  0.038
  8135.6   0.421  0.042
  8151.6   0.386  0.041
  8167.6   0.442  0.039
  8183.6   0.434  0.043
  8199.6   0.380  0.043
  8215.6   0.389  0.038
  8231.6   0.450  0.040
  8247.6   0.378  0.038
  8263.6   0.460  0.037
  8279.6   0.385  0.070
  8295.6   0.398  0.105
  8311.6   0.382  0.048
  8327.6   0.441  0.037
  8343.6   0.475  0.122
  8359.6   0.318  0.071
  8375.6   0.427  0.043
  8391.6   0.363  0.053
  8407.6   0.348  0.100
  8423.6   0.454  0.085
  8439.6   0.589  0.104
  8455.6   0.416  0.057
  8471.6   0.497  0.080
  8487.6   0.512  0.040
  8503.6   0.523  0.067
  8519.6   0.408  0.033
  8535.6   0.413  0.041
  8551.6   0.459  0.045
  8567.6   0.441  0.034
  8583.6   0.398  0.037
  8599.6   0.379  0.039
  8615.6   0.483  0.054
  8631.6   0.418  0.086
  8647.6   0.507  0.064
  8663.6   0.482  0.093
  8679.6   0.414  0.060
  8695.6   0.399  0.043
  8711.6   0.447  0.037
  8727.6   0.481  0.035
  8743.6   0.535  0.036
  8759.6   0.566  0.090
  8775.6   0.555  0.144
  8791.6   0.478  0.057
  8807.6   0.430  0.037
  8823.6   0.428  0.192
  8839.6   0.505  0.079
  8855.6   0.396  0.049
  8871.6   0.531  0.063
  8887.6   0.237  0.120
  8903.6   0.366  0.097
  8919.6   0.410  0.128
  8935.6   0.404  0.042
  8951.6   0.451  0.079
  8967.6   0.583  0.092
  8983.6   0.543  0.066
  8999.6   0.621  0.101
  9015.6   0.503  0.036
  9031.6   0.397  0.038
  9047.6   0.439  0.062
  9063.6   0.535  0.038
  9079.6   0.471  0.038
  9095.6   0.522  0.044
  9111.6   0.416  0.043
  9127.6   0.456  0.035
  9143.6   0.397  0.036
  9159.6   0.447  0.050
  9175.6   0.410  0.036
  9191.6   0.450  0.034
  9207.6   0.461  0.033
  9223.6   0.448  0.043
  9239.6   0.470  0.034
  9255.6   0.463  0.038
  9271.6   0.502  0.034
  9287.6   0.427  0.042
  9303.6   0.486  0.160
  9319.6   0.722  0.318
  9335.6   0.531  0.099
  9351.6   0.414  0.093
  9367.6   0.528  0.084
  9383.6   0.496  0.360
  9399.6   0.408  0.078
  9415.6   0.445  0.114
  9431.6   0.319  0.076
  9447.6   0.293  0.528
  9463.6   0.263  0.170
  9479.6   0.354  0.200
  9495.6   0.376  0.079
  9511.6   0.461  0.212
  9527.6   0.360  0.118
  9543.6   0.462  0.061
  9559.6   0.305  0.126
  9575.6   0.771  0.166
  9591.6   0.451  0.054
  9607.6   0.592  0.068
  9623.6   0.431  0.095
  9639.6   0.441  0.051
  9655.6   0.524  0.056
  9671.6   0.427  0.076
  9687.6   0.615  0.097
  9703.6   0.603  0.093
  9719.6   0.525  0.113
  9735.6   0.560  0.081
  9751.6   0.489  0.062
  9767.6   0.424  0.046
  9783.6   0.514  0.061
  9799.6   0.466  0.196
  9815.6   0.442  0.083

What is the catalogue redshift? 0.83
